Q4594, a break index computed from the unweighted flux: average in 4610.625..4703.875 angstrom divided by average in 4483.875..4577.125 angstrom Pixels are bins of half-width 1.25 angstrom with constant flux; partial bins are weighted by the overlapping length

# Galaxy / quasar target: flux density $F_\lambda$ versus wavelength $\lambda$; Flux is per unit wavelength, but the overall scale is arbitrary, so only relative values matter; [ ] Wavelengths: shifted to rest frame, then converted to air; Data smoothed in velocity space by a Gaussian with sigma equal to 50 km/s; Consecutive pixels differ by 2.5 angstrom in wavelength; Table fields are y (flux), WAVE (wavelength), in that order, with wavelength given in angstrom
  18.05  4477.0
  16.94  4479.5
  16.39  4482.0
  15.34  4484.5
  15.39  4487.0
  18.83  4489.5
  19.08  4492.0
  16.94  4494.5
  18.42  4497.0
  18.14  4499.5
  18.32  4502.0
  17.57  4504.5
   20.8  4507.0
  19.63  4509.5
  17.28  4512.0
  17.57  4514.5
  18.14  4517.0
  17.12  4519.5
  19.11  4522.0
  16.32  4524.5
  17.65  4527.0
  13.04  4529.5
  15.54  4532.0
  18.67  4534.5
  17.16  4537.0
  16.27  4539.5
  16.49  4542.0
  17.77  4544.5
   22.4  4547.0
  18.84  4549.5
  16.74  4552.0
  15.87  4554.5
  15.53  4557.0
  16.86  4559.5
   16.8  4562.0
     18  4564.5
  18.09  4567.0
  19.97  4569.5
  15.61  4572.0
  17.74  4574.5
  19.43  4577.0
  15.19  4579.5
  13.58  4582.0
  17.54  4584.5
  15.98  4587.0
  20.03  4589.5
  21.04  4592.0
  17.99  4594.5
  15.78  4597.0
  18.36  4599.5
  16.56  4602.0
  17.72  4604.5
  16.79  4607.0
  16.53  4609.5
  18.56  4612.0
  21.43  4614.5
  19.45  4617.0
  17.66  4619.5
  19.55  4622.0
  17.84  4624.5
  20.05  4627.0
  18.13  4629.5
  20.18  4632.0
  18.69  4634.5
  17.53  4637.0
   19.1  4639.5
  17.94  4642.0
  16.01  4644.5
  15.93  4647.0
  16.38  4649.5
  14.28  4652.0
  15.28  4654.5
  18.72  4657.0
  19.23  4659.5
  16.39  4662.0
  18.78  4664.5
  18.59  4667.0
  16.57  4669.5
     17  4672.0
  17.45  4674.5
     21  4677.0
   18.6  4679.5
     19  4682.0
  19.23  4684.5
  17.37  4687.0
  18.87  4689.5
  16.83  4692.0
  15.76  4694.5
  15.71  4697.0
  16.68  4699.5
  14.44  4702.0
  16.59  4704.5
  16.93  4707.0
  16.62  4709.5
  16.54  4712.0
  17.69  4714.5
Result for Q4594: 1.01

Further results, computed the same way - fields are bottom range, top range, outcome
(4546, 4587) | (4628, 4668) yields 1.02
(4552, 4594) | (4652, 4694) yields 1.03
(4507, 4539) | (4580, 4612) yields 1.00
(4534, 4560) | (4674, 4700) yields 1.02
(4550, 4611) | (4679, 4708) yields 0.99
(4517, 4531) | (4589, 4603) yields 1.09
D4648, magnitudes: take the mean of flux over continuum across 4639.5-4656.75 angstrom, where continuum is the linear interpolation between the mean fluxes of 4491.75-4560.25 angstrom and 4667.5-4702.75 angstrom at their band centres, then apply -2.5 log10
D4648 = 0.08 mag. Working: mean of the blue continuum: 17.6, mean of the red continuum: 17.5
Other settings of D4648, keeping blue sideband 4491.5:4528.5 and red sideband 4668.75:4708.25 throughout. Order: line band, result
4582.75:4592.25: -0.02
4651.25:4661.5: 0.03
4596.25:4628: -0.03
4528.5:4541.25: 0.11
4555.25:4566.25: 0.07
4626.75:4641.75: -0.07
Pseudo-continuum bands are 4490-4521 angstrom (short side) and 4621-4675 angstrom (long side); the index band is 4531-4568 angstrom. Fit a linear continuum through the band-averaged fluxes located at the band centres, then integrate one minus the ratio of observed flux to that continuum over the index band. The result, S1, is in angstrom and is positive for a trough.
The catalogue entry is 1.40 angstrom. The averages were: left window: 18.3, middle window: 17.4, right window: 17.7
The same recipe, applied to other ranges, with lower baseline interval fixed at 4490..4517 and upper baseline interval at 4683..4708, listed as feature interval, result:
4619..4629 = -0.8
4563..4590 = 0.8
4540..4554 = -0.1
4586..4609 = -0.2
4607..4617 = -0.7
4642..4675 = 0.3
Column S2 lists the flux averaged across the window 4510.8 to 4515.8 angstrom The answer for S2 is 17.4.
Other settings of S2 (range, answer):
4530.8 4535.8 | 17.1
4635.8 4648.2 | 17.3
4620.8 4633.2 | 19.1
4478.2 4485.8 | 16.2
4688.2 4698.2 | 16.8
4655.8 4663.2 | 18.1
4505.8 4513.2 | 19.2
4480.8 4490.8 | 16.5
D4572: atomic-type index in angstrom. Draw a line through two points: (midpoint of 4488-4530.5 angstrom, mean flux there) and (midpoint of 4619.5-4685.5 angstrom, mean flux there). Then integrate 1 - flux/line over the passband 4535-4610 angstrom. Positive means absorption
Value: 2.02 angstrom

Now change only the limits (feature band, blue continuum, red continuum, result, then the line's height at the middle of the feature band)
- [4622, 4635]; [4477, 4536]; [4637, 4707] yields -1.3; 17.4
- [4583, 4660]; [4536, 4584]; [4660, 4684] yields -0.5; 17.8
